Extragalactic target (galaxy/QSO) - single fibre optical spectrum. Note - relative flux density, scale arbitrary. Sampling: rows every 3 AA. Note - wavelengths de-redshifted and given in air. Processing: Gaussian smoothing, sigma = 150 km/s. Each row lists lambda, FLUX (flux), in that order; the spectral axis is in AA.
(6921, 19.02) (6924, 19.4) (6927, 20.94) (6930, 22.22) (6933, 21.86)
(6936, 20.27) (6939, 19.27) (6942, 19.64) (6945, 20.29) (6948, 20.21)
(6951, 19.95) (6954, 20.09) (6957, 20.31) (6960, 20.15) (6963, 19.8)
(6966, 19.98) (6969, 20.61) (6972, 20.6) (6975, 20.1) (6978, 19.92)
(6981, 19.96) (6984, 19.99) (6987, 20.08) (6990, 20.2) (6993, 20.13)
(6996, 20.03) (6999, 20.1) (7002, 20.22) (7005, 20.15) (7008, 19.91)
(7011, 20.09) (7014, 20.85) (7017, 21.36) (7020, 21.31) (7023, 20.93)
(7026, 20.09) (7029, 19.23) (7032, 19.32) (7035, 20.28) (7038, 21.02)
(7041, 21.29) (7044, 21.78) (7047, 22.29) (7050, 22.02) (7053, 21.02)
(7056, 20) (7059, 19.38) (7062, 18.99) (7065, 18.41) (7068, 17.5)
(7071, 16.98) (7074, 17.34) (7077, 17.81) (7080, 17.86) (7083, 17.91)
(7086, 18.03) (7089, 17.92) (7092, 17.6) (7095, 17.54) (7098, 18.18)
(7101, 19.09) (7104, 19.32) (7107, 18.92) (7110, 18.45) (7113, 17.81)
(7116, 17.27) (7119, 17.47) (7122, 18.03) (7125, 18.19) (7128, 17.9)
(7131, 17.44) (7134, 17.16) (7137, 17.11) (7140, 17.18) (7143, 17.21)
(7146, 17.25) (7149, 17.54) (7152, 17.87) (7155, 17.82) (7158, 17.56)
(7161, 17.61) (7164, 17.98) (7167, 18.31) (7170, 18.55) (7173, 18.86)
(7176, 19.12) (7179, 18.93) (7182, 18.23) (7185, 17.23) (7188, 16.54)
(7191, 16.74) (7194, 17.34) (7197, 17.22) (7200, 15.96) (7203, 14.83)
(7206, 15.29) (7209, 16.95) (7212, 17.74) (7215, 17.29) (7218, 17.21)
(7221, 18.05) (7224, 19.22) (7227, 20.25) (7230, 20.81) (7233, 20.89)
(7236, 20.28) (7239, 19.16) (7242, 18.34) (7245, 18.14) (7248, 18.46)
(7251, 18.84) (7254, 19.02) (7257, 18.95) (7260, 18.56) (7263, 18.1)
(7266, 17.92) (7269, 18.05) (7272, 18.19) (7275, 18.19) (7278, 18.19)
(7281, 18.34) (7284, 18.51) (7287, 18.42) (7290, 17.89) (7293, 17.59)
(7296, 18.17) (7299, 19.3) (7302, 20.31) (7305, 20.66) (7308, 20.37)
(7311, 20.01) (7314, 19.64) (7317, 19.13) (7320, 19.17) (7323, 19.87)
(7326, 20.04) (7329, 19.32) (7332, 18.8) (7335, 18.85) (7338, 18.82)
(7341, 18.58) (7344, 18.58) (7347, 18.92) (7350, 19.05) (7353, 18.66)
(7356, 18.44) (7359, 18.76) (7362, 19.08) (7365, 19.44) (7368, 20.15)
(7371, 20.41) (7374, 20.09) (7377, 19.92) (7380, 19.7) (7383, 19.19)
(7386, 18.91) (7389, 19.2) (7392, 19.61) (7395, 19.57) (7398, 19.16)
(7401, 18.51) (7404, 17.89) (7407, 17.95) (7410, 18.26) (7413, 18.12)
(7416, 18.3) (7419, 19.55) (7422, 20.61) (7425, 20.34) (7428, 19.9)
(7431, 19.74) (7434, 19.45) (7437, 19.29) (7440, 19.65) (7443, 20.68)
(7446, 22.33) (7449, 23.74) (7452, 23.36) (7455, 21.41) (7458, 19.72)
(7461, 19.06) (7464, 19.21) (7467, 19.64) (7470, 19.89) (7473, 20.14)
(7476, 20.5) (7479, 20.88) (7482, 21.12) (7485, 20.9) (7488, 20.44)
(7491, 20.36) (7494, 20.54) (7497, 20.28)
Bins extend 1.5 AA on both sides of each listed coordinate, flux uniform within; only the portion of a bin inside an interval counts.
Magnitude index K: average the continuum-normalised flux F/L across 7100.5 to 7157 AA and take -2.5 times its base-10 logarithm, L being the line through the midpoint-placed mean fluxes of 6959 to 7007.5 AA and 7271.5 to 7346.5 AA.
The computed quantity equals 0.105 mag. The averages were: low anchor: 20.1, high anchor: 19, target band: 17.8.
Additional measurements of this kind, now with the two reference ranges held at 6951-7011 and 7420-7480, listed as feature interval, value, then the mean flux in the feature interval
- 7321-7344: 0.07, 19.1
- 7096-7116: 0.10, 18.5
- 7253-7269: 0.11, 18.5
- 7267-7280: 0.12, 18.2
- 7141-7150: 0.17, 17.3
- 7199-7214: 0.24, 16.2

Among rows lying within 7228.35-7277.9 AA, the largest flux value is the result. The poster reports 20.89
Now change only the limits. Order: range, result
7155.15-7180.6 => 19.12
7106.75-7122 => 18.92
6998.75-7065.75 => 22.29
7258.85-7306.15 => 20.66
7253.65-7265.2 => 19.02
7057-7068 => 19.38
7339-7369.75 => 20.15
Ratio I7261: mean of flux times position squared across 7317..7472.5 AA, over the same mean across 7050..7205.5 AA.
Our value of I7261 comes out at 1.18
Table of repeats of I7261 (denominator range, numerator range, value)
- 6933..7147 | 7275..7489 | 1.11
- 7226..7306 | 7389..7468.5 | 1.10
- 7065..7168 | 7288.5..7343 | 1.14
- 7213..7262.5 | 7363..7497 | 1.11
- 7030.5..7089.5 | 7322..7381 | 1.08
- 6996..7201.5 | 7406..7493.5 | 1.19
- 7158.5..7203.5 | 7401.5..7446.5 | 1.18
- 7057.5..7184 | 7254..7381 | 1.12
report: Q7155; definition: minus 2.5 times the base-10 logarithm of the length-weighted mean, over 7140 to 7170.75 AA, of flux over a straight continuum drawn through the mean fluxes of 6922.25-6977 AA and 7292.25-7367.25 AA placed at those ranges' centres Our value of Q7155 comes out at 0.12 mag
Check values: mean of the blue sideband 20.3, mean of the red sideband 19.2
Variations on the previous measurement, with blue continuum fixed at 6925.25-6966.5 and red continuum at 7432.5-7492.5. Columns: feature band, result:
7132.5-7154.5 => 0.18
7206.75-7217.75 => 0.19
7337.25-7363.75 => 0.10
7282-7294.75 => 0.13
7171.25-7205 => 0.18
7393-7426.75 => 0.09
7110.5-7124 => 0.15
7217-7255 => 0.07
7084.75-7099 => 0.15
